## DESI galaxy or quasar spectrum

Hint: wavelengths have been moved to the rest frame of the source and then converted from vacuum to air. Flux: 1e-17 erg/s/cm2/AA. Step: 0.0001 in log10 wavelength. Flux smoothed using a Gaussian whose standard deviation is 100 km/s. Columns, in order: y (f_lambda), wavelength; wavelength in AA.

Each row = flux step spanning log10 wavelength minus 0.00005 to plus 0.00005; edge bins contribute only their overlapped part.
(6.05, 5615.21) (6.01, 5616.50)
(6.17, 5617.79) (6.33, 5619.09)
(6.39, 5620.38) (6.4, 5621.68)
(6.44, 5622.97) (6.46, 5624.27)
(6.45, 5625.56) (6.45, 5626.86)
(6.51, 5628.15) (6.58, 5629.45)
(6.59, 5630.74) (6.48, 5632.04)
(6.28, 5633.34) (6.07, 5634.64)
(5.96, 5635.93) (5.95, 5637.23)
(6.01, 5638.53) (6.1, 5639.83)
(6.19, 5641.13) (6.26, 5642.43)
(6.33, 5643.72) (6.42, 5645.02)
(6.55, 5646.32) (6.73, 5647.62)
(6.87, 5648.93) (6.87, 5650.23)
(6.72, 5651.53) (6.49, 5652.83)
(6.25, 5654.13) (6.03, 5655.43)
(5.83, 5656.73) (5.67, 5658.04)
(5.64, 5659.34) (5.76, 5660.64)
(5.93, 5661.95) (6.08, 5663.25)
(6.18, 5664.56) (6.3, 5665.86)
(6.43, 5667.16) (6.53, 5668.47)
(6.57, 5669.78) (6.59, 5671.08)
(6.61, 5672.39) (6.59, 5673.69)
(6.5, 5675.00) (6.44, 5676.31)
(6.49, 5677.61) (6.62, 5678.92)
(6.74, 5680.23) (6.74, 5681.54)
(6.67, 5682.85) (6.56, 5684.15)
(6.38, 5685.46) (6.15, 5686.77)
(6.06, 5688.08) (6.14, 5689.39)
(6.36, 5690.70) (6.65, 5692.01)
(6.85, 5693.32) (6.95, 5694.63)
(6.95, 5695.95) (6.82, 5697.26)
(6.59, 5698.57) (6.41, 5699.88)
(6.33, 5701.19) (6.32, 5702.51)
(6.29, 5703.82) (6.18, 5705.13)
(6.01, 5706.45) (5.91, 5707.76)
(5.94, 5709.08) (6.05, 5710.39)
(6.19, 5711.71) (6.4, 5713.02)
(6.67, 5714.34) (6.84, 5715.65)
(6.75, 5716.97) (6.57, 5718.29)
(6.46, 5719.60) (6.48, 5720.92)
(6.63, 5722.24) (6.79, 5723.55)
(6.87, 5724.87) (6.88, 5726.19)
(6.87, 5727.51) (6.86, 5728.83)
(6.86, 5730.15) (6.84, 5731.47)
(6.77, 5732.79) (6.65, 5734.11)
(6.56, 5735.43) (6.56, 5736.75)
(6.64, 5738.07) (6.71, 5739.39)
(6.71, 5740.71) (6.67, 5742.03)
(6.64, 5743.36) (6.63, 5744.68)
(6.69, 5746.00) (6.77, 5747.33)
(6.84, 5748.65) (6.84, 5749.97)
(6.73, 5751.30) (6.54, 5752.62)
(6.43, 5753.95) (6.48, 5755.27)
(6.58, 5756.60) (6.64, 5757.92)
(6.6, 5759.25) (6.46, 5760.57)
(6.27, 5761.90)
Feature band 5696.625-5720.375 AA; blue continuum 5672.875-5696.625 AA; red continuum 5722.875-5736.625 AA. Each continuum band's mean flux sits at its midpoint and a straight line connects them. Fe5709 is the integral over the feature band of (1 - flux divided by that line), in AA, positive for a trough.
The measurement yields 1.1 AA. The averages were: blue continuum 6.55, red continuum 6.79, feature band 6.37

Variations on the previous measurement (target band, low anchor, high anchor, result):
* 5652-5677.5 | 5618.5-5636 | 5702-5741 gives 0.9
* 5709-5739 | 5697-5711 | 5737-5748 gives -0.7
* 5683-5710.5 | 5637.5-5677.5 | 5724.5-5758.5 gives 0.5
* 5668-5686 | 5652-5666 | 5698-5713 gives -1.4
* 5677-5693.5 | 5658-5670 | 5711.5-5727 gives -0.4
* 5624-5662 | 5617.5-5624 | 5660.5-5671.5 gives 0.2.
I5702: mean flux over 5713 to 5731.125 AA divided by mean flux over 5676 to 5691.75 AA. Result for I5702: 1.0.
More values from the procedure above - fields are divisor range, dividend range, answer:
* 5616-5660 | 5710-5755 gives 1.06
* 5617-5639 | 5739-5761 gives 1.05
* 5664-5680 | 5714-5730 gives 1.04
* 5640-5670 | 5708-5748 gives 1.05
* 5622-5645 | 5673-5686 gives 1.04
